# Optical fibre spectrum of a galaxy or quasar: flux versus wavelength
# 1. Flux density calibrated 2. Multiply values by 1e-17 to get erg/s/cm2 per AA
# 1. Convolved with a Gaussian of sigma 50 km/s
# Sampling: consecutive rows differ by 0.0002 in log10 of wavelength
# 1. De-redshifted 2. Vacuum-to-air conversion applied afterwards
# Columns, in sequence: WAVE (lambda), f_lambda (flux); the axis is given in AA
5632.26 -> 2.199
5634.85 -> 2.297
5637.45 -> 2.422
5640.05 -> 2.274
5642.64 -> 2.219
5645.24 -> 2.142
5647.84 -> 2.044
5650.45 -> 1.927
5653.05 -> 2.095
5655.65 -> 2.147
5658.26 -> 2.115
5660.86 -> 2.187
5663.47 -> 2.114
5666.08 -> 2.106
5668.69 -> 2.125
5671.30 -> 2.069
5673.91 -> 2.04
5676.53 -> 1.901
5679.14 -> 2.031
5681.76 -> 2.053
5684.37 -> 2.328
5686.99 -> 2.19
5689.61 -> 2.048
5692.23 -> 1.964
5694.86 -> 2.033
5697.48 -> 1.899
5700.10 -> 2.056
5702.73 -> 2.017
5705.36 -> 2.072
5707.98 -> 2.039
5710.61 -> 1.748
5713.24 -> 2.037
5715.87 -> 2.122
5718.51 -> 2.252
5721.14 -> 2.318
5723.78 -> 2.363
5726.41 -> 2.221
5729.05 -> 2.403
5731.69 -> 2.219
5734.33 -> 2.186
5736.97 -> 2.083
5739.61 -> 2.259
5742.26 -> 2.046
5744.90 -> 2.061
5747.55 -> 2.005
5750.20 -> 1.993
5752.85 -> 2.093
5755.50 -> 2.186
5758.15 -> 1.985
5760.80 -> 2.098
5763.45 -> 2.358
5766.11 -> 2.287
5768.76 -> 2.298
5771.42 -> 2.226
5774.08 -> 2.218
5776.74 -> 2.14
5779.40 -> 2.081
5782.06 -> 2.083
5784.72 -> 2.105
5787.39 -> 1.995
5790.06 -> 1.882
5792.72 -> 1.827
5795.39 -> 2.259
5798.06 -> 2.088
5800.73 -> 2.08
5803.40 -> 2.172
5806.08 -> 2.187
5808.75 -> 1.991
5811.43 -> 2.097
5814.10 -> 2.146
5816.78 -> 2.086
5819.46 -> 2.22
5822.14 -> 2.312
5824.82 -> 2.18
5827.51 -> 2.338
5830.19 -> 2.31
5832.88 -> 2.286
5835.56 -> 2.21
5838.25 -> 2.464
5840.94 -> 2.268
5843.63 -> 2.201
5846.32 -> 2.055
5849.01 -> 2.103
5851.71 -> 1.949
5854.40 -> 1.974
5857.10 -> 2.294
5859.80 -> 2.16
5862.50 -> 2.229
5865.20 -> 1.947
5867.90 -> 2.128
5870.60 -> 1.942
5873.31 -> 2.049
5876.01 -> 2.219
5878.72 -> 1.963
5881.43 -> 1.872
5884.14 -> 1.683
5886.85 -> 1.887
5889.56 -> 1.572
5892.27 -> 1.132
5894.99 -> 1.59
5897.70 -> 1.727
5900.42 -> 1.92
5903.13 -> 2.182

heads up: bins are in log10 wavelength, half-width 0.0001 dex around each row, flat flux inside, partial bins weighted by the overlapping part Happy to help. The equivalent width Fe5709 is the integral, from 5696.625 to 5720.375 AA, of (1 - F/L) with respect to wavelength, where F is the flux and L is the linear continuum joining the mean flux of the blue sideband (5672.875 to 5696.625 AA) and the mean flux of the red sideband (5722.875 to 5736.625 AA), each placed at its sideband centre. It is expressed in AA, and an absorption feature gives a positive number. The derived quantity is 1.4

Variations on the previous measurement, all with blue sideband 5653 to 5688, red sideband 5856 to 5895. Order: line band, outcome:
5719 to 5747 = -2.2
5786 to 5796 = 0.1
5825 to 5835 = -1.7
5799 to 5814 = -1.0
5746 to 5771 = -1.5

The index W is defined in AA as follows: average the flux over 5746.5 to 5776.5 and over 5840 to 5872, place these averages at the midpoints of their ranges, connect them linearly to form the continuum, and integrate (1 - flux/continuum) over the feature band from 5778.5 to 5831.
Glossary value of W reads 0.3 AA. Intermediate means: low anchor 2.16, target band 2.12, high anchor 2.1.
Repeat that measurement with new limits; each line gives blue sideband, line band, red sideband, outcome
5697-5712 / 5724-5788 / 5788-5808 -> -4.14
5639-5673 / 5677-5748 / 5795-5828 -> 0.70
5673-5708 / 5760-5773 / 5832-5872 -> -1.02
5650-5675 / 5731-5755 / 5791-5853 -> 0.31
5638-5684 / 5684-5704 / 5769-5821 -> 0.47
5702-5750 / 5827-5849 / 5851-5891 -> -2.51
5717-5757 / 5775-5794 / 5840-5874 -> 1.11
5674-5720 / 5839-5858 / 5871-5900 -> -3.06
